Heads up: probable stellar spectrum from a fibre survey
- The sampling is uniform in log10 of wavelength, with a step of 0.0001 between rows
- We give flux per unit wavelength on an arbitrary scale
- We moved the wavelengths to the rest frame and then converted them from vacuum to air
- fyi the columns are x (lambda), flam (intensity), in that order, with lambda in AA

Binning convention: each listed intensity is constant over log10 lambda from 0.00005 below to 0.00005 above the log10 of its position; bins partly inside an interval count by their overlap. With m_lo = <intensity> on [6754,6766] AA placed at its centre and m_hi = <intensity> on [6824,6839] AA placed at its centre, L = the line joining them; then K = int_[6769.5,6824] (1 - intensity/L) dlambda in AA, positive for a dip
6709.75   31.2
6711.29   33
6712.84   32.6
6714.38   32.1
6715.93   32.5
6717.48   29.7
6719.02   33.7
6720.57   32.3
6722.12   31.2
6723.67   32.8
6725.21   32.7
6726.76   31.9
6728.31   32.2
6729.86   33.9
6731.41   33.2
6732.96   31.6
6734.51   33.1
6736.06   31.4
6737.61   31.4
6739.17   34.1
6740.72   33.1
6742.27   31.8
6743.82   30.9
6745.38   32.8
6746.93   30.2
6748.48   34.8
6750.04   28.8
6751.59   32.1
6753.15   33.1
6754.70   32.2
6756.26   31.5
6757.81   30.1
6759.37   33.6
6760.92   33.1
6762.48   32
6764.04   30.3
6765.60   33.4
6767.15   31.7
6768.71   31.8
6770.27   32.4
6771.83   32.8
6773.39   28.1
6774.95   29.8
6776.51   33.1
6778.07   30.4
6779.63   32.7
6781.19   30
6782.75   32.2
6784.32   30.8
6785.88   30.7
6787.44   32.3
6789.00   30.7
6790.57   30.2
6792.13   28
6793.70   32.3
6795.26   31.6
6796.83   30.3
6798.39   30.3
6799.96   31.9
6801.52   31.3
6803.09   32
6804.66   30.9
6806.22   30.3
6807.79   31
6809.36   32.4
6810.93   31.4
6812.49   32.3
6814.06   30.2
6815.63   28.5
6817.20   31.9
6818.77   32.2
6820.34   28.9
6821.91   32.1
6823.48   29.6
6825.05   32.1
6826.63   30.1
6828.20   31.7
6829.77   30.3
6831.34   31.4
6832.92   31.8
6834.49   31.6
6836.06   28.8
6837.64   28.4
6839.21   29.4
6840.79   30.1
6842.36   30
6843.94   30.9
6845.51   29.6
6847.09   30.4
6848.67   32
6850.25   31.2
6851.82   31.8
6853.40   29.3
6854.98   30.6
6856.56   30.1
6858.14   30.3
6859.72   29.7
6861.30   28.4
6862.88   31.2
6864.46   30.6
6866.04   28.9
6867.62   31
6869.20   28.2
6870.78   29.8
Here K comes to 0.4 AA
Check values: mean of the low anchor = 32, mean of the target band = 31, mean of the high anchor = 30.6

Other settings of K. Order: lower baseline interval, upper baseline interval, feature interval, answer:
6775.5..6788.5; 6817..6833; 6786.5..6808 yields 0.27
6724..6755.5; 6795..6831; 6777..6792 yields 0.23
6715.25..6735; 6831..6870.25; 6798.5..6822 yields -0.15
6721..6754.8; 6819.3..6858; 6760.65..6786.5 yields 0.14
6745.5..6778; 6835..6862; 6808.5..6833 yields -0.34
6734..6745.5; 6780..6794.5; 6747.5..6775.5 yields -0.13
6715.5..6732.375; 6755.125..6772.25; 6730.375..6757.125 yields 0.06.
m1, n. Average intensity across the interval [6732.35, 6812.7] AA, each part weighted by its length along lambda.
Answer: 31.6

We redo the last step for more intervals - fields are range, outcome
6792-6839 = 30.9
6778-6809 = 31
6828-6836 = 31.1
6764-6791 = 31.3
